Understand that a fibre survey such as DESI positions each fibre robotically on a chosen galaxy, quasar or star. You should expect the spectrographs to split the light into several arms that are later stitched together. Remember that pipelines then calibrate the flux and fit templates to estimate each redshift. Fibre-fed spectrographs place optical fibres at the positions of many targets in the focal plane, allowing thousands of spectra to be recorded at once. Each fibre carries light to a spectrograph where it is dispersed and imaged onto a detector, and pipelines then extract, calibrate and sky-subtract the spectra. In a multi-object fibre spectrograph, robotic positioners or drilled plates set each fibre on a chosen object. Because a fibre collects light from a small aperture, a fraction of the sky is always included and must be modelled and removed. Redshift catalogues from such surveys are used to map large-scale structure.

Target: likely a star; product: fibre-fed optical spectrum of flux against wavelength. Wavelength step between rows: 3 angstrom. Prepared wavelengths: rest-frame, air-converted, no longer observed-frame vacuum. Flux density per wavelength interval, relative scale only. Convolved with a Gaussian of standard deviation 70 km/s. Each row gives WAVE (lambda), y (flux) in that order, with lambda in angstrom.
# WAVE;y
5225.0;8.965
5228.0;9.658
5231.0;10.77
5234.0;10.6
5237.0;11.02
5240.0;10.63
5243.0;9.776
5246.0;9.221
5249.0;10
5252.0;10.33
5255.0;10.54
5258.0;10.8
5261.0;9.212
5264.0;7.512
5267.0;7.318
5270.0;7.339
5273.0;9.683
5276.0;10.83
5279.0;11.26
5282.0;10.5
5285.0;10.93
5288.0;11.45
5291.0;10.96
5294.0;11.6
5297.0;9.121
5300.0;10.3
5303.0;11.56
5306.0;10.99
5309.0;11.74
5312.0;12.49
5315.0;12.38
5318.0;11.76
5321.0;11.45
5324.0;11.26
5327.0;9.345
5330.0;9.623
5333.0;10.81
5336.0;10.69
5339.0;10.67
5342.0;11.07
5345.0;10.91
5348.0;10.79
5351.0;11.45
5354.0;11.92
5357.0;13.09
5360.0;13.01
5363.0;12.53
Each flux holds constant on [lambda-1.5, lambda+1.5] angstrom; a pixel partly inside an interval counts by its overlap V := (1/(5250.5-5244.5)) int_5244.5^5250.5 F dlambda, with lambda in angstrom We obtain 9.61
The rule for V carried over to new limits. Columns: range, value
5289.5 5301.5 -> 10.5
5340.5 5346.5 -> 11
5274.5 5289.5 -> 11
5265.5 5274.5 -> 8.11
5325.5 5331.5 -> 9.48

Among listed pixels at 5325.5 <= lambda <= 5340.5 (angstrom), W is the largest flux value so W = 10.81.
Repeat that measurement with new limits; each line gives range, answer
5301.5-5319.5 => 12.49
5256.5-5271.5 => 10.8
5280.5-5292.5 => 11.45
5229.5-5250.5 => 11.02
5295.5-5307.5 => 11.56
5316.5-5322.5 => 11.76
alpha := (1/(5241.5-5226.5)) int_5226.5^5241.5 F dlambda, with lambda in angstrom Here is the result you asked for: 10.5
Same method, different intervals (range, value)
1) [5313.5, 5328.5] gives 11.2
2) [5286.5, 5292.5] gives 11.2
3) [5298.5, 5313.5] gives 11.4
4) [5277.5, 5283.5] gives 10.9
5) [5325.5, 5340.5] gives 10.2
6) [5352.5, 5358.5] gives 12.5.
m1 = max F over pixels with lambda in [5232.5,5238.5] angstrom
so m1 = 11.02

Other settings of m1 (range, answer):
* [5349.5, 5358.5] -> 13.09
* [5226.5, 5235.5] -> 10.77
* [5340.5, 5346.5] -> 11.07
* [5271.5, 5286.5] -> 11.26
